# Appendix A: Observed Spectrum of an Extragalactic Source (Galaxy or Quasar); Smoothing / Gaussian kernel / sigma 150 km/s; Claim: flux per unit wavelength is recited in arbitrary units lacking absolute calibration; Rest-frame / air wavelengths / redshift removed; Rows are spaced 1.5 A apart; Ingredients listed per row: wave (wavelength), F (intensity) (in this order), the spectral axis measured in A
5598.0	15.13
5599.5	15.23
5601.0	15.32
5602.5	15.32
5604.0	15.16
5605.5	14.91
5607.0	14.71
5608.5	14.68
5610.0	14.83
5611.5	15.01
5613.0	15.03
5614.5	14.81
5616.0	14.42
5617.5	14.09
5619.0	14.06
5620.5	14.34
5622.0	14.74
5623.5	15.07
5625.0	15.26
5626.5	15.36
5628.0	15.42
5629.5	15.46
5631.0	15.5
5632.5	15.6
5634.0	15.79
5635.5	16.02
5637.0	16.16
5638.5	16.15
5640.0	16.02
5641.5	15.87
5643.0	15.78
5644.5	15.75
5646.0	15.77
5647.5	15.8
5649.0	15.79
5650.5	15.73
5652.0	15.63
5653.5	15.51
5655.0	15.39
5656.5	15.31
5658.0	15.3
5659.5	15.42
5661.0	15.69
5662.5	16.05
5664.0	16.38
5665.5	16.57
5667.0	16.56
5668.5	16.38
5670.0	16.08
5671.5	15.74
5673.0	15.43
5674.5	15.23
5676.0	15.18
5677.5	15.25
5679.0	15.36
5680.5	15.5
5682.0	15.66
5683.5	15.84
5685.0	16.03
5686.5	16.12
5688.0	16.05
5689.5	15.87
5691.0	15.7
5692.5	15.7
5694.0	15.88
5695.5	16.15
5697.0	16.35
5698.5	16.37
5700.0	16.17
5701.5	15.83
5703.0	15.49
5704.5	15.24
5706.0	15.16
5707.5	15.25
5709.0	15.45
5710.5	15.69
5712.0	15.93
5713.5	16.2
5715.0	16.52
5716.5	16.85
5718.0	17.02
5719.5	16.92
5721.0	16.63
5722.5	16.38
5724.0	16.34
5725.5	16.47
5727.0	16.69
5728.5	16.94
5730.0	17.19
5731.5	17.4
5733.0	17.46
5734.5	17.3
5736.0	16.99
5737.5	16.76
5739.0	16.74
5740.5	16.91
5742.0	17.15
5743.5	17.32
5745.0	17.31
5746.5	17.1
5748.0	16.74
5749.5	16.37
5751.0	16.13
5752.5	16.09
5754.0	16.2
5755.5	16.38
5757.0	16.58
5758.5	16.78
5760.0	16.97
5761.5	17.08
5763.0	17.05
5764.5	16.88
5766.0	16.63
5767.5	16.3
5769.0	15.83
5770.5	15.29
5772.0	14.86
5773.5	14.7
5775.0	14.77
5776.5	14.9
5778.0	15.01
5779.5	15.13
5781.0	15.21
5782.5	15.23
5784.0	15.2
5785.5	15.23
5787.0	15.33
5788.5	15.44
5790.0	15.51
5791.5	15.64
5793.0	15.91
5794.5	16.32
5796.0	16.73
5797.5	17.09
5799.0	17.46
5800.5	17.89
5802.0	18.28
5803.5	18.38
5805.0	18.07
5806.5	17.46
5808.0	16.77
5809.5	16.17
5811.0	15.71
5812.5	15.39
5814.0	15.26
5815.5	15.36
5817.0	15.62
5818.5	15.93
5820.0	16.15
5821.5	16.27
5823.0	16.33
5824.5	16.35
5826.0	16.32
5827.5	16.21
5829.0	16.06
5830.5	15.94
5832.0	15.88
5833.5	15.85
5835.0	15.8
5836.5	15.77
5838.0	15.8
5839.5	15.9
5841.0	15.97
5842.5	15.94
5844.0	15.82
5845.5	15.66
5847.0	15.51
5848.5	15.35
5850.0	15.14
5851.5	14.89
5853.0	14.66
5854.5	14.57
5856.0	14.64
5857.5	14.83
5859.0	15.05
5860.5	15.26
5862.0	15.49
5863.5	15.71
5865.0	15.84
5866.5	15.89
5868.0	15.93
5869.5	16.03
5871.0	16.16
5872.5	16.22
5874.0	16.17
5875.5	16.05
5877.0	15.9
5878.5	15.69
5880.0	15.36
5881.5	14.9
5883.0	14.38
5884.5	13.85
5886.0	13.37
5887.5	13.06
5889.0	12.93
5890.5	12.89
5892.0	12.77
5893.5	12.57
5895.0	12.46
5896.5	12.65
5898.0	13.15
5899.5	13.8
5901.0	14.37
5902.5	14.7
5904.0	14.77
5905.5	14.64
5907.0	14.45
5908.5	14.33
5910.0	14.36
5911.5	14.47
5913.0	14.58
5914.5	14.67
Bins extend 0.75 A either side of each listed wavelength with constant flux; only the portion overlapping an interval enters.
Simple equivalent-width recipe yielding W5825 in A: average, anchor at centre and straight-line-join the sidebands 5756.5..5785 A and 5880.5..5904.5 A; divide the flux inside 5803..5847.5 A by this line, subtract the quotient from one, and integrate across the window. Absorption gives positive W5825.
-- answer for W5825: -4.0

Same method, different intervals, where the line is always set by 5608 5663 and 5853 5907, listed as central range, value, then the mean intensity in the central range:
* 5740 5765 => -2.9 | 16.8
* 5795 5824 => -3.5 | 16.6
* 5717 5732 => -1.7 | 16.8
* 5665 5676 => -0.5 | 15.9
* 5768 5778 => -0.1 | 15.1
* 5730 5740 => -1.4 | 17.1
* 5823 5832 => -0.8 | 16.2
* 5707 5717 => -0.6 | 16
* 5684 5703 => -1.0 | 16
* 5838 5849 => -0.8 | 15.7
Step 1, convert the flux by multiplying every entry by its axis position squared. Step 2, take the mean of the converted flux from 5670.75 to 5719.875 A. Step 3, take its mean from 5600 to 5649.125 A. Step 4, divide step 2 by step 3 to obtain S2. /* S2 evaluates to 1.1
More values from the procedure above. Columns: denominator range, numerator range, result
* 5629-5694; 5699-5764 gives 1.07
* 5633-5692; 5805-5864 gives 1.06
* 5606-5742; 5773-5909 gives 1.03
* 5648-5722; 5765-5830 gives 1.05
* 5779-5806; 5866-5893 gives 0.93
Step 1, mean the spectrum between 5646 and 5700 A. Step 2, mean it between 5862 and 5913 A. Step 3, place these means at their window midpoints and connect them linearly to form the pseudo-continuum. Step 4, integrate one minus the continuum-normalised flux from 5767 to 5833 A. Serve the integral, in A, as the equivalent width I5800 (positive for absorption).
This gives -4.2 A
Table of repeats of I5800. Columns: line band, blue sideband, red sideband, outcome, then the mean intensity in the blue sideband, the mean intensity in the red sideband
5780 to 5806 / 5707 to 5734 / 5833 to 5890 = -0.8 A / 16.5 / 15.3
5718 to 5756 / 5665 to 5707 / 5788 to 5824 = -1.7 A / 15.8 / 16.5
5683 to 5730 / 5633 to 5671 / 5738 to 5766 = 0.7 A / 15.9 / 16.8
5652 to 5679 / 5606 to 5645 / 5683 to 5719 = -0.2 A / 15.2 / 16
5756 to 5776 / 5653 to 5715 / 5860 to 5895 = -1.0 A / 15.8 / 14.8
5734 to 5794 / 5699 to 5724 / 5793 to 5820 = 1.0 A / 16.1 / 16.7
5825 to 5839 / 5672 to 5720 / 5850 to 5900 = -1.0 A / 15.8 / 14.7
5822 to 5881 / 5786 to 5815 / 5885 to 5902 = -4.2 A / 16.5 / 13.1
